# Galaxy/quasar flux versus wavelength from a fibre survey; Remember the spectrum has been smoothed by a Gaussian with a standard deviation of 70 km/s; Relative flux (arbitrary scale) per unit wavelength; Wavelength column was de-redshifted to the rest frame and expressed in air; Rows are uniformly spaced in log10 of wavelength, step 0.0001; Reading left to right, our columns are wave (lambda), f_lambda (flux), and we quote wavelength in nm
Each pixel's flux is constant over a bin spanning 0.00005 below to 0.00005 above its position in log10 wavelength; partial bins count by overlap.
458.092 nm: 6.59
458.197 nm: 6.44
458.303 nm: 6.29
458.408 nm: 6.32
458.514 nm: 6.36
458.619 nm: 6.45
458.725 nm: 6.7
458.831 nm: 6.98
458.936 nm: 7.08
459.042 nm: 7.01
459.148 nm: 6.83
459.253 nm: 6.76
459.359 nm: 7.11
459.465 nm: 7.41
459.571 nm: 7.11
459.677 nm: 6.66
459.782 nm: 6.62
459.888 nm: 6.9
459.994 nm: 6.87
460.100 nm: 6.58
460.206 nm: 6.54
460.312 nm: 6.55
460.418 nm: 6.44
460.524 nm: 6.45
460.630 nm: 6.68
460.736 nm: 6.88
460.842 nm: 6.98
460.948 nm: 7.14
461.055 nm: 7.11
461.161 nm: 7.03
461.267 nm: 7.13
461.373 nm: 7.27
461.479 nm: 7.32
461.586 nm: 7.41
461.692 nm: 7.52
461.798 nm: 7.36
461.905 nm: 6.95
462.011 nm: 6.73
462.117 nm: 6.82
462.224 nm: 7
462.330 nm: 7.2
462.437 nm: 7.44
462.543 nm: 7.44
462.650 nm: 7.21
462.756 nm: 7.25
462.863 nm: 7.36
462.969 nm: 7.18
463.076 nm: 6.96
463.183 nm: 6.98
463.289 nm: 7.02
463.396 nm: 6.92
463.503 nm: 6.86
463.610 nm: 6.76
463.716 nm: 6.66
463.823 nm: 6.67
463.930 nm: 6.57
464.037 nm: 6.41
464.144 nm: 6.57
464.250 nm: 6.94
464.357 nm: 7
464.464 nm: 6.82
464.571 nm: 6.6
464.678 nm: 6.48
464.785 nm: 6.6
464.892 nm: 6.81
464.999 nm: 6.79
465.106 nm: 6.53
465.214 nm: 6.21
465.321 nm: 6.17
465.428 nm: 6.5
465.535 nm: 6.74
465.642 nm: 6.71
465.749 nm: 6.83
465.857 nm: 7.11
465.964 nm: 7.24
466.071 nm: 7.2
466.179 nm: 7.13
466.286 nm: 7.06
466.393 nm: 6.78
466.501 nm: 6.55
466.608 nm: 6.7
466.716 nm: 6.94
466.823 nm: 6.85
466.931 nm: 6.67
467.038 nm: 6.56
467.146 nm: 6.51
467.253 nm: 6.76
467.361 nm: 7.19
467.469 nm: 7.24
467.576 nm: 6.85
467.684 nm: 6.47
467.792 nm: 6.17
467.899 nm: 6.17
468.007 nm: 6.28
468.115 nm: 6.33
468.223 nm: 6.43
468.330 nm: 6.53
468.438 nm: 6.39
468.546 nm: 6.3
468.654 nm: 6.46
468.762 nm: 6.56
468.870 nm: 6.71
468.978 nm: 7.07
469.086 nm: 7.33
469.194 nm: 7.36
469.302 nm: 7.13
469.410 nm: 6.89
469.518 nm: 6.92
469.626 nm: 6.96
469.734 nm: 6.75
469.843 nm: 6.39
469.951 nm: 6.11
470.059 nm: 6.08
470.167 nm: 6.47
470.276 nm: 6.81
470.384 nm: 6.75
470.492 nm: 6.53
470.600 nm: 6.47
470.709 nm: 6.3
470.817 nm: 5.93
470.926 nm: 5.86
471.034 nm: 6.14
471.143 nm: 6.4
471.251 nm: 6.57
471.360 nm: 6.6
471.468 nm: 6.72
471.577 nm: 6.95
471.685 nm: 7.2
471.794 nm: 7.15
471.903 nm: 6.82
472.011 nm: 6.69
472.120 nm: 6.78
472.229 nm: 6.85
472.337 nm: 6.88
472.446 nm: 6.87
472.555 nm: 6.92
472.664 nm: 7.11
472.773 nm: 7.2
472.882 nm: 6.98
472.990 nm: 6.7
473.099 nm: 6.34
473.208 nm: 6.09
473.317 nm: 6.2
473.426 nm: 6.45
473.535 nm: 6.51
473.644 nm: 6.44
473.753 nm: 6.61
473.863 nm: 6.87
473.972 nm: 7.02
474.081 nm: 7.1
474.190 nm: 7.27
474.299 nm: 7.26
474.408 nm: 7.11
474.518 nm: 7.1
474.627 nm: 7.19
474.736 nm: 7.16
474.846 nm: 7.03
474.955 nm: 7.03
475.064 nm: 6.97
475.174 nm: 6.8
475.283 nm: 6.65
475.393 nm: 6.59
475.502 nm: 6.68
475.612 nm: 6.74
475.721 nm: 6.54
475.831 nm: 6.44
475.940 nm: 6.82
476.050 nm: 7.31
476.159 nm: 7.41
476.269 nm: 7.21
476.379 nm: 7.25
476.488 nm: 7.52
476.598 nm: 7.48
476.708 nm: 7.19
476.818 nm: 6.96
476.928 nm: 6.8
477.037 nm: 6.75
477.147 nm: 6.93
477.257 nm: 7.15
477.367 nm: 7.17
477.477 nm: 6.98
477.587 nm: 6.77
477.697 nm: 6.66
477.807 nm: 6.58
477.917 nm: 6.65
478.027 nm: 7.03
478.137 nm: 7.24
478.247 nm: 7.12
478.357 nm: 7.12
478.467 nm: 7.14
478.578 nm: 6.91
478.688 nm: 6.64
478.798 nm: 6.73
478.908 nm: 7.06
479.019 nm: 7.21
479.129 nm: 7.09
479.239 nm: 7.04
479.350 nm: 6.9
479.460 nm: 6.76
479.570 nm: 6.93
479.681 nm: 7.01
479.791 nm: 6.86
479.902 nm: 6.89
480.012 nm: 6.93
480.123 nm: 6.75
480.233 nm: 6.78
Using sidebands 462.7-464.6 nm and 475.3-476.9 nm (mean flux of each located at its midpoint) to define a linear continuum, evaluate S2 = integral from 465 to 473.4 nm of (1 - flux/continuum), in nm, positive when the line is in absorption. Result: 0.30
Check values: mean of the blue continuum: 6.87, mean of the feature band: 6.68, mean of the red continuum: 7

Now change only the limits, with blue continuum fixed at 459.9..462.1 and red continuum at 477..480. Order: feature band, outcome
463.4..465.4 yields 0.09 nm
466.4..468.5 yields 0.10 nm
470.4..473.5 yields 0.14 nm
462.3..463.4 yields -0.04 nm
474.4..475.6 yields 0.00 nm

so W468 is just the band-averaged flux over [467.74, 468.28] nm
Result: 6.29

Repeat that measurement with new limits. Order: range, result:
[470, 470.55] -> 6.53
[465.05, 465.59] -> 6.43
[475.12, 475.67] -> 6.7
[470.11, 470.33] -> 6.62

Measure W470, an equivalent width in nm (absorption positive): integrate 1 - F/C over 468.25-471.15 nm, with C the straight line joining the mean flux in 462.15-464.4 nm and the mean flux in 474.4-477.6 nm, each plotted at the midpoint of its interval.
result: 0.17 nm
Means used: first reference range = 6.97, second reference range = 6.99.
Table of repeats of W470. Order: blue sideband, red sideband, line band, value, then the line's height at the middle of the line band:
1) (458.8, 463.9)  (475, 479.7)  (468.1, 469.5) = 0.04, 6.97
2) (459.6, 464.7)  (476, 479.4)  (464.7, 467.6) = 0.07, 6.95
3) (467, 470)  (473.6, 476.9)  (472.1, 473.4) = 0.03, 6.87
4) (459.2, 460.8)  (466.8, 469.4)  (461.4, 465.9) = -0.11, 6.73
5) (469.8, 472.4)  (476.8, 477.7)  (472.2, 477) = -0.09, 6.77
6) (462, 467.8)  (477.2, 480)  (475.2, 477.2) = -0.01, 6.93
